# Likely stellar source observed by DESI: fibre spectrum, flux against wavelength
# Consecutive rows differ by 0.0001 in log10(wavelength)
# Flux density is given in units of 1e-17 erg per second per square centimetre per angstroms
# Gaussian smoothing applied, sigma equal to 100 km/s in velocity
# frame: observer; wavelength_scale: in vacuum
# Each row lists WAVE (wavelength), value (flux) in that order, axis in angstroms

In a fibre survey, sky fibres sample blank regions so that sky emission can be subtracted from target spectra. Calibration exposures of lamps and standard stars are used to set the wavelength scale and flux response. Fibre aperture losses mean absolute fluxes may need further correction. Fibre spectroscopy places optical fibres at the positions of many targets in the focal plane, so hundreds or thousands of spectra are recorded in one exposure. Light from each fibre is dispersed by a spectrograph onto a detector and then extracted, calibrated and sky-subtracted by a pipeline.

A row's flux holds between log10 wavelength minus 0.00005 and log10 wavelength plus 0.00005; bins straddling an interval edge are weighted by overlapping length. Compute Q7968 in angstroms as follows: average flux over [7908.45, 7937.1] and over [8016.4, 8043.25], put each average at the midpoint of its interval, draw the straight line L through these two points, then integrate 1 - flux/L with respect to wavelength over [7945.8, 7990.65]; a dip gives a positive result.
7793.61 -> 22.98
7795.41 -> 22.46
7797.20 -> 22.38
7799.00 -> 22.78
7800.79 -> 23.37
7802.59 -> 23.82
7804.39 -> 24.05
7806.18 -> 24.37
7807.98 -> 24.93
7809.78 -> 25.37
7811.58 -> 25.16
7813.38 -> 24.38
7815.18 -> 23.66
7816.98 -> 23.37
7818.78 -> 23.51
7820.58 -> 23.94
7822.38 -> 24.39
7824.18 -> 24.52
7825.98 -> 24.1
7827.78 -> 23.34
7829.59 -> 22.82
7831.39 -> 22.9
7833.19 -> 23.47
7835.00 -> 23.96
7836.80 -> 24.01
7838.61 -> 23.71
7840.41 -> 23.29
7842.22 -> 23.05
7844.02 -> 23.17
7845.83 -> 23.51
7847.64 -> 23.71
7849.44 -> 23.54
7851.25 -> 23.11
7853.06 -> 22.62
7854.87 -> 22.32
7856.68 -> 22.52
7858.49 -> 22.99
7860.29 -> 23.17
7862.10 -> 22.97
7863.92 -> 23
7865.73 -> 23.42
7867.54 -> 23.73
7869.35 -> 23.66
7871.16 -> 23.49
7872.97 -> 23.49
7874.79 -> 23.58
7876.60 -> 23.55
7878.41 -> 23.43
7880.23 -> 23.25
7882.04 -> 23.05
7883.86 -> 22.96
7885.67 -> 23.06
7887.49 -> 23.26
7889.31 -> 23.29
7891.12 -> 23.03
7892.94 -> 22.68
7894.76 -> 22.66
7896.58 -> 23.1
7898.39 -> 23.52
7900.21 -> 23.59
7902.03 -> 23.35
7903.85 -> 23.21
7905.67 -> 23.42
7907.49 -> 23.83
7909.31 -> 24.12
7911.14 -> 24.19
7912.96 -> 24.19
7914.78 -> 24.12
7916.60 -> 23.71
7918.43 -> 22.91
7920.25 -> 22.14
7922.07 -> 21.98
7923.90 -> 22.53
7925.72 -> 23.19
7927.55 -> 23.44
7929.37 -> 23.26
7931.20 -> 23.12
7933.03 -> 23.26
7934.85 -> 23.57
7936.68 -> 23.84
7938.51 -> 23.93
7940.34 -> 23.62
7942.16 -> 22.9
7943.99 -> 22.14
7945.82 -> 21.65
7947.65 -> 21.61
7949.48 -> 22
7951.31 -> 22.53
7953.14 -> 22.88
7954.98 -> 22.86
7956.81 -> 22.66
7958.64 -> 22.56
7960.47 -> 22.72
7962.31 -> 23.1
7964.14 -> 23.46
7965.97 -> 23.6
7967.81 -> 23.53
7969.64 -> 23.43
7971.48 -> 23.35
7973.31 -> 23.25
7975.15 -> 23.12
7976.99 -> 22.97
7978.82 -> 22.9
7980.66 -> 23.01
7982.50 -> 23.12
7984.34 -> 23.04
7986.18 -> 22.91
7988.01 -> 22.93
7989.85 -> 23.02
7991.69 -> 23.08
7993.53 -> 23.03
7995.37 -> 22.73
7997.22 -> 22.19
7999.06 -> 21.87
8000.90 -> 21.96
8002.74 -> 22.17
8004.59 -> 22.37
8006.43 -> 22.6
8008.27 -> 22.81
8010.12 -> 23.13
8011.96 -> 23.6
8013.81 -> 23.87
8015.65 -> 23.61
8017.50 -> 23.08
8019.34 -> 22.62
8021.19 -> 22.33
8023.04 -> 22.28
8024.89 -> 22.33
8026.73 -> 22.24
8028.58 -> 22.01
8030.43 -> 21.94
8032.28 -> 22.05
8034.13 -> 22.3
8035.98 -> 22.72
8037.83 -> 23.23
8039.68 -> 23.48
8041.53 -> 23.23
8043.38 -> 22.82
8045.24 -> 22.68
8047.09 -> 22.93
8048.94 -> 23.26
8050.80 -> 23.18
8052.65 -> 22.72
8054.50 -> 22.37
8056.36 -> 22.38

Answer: 0.2 angstroms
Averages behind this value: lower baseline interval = 23.3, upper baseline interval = 22.6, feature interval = 22.9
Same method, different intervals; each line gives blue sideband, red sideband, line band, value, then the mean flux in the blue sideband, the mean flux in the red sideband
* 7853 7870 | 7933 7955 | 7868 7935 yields -1.07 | 23.1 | 22.8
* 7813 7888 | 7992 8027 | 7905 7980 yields -0.40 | 23.4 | 22.7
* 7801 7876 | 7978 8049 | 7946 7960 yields 0.39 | 23.6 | 22.7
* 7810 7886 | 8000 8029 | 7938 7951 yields 0.29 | 23.5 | 22.7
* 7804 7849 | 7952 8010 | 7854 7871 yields 0.38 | 23.9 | 22.9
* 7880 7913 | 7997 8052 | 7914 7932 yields 0.13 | 23.3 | 22.7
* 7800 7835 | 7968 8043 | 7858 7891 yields 0.45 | 24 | 22.8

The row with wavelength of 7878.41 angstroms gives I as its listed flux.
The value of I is 23.43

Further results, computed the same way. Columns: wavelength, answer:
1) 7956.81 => 22.66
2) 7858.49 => 22.99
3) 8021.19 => 22.33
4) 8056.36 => 22.38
